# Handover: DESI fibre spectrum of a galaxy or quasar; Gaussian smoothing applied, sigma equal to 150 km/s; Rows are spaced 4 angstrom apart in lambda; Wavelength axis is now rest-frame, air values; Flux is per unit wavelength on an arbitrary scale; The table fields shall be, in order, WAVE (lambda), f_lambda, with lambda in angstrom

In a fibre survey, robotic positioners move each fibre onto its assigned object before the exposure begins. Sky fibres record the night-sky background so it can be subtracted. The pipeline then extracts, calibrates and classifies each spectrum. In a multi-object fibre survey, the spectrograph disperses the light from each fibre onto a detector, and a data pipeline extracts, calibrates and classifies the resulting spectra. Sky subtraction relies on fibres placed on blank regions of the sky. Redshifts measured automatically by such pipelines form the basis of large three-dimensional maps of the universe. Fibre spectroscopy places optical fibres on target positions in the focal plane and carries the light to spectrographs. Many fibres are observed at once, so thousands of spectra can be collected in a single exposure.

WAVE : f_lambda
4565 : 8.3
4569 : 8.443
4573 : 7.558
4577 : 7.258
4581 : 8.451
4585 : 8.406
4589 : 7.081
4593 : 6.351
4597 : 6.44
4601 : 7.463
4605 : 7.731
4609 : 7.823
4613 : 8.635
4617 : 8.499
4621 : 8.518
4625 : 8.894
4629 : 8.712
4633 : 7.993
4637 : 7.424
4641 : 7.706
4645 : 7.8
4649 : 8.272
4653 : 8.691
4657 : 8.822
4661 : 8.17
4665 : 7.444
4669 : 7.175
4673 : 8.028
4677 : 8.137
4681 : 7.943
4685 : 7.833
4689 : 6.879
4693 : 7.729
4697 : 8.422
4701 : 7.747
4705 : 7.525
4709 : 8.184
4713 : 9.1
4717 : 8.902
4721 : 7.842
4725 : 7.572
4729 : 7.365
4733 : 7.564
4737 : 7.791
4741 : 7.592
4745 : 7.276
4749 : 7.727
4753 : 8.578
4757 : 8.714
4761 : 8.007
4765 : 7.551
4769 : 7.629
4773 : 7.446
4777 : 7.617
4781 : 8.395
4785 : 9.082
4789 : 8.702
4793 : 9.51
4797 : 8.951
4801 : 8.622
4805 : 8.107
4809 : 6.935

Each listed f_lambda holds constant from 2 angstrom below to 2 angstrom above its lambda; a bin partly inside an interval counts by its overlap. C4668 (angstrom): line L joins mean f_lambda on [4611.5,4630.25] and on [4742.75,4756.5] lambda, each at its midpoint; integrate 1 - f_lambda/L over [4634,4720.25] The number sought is 3.6 angstrom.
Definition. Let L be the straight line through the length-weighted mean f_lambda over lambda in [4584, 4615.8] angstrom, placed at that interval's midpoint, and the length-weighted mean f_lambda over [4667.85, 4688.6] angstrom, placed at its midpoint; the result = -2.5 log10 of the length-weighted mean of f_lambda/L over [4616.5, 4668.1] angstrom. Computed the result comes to -0.08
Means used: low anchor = 7.49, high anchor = 7.78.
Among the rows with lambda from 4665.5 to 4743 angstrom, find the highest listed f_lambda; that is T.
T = 9.1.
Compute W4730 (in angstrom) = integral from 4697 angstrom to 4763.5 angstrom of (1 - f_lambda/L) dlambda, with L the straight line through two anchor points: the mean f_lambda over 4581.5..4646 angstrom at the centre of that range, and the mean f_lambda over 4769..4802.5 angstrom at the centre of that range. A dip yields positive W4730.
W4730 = 2.4 angstrom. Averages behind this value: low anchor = 7.86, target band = 7.98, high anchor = 8.48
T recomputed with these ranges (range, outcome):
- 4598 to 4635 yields 8.894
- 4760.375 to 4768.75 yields 8.007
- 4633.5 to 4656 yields 8.691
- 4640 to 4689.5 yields 8.822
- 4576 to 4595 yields 8.451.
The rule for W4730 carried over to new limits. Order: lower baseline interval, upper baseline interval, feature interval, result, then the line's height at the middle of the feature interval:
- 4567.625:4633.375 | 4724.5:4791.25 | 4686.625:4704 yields 0.50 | 7.92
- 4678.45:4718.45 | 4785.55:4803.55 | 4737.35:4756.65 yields 1.39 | 8.48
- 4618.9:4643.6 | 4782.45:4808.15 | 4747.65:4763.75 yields 0.67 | 8.61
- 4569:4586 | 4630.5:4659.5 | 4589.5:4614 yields 2.06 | 8.01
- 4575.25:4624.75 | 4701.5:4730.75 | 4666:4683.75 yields 0.35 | 7.95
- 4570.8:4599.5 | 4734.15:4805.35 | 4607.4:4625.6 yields -2.29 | 7.51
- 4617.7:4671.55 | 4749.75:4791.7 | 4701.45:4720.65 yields -0.39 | 8.16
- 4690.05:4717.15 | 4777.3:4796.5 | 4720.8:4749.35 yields 2.80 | 8.39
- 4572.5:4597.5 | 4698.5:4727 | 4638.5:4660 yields -1.28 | 7.77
